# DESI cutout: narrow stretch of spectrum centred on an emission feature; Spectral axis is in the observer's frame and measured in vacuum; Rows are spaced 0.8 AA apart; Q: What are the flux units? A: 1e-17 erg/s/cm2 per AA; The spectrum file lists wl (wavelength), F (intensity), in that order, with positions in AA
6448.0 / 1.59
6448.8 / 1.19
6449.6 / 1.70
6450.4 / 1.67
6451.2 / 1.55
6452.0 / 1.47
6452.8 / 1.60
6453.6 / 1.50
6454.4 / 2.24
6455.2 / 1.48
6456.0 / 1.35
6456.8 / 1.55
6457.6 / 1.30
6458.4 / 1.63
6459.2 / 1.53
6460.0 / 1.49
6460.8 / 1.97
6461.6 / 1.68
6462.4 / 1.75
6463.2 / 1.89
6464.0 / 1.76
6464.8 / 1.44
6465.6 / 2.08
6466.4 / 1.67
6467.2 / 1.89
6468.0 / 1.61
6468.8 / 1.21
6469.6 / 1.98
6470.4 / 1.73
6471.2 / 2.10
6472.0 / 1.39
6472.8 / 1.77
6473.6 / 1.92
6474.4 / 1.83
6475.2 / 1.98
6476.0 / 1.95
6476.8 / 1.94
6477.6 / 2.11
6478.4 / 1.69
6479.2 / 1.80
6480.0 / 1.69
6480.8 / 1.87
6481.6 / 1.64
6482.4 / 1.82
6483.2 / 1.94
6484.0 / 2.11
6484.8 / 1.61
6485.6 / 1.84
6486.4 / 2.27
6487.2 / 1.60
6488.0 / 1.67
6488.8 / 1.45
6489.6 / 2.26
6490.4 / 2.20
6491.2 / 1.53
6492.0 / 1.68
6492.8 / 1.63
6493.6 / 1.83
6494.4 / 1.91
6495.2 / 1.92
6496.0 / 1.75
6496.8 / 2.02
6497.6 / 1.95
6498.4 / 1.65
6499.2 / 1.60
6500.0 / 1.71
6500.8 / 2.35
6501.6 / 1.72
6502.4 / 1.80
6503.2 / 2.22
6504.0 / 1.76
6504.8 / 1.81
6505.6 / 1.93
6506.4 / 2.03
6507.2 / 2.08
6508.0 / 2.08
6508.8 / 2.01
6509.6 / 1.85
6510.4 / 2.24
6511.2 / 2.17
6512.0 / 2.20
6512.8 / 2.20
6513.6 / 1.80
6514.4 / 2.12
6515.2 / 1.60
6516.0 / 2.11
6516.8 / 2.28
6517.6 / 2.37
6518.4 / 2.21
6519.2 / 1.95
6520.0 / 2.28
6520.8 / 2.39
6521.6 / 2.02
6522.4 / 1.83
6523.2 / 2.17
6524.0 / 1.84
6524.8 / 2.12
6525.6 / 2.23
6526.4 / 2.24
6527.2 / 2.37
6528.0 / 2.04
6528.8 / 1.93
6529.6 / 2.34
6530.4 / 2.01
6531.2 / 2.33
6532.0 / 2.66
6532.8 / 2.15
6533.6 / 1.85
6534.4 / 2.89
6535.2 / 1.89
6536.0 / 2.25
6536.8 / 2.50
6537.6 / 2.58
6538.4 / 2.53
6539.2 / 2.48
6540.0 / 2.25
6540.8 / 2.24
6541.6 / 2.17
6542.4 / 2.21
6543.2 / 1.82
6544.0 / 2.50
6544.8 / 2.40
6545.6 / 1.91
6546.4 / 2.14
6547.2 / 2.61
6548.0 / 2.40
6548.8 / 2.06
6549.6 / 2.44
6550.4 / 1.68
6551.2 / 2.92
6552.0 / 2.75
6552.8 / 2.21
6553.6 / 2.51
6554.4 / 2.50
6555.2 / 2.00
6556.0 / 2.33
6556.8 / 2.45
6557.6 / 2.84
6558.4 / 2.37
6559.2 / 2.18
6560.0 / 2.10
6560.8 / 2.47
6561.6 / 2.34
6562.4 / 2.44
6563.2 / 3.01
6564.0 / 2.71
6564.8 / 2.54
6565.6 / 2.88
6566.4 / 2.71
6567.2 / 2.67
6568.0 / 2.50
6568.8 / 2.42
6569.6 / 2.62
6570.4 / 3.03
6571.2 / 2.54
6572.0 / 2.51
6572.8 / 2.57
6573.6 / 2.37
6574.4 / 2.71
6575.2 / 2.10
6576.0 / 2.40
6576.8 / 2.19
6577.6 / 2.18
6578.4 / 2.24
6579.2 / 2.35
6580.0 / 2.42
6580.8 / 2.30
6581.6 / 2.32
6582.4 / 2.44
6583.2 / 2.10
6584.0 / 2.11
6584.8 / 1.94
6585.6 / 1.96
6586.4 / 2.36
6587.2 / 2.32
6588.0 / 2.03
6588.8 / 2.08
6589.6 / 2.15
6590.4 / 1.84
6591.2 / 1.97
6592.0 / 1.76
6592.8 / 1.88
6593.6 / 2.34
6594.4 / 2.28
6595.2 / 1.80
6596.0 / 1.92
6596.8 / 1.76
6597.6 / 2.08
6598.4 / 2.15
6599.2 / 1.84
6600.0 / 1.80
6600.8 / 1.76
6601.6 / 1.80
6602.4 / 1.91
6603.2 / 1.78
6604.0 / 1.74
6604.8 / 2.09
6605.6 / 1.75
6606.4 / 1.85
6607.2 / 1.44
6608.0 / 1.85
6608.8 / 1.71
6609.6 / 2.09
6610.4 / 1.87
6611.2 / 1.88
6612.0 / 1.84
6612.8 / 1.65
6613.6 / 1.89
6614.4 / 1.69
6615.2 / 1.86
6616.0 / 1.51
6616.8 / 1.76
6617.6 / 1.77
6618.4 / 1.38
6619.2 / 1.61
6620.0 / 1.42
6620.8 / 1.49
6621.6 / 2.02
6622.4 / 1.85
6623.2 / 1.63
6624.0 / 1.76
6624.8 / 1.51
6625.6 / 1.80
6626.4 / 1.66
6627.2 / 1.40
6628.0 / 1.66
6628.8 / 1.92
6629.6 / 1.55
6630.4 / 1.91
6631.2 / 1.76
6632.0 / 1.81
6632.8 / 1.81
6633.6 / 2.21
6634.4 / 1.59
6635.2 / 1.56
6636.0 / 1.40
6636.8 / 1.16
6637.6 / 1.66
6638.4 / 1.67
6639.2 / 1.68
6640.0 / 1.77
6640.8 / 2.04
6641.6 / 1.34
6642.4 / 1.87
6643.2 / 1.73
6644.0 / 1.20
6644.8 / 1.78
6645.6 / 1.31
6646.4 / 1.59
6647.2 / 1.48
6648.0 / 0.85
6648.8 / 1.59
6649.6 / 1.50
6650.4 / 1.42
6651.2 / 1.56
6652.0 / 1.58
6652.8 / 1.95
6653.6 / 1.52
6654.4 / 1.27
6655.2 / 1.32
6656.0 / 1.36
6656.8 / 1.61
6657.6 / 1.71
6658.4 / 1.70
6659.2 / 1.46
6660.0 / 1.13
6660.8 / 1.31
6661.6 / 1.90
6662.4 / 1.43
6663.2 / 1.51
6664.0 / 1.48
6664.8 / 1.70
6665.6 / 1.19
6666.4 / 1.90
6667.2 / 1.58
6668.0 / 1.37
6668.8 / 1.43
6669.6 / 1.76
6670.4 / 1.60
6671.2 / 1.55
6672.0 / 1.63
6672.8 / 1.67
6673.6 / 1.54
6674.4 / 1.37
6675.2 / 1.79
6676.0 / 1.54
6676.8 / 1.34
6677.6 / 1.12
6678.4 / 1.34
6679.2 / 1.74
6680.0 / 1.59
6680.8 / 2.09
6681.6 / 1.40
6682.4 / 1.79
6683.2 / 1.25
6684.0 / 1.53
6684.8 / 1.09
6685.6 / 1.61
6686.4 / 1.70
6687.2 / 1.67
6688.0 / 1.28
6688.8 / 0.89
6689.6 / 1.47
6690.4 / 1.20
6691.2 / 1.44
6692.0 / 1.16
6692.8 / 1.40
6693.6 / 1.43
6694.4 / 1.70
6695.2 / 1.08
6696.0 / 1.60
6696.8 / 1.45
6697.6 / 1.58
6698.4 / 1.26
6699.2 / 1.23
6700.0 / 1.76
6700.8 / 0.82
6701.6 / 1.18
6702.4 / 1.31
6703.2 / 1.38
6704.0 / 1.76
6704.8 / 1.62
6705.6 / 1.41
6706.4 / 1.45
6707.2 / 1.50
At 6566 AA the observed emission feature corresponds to C III] 1909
